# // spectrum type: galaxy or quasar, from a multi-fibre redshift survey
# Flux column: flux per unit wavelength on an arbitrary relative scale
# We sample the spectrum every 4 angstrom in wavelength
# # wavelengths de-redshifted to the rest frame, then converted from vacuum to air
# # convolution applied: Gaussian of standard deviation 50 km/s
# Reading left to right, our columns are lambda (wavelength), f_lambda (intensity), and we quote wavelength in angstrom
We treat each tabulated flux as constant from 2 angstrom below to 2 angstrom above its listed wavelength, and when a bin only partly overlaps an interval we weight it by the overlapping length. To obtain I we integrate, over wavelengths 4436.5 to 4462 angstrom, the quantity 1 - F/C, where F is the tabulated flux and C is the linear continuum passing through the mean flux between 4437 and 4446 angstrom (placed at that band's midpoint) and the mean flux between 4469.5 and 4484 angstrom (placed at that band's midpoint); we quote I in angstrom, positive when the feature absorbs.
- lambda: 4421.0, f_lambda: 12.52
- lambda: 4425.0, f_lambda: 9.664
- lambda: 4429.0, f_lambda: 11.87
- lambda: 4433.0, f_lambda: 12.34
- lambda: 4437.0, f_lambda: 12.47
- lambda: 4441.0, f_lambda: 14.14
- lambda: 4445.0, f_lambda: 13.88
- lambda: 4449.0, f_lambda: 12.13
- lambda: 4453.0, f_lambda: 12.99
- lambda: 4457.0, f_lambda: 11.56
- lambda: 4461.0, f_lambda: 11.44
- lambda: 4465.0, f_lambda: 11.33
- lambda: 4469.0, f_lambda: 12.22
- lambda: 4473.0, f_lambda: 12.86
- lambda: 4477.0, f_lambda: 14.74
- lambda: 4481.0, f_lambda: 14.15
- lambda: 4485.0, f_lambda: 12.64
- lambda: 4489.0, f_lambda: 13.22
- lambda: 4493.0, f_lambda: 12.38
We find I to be 1.8 angstrom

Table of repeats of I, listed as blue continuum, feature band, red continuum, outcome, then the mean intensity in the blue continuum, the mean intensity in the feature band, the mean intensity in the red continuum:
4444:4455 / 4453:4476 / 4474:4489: 2.0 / 12.9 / 12.1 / 13.7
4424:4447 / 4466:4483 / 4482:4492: -0.6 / 12.5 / 13.4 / 13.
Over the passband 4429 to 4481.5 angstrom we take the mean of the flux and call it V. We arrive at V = 12.7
